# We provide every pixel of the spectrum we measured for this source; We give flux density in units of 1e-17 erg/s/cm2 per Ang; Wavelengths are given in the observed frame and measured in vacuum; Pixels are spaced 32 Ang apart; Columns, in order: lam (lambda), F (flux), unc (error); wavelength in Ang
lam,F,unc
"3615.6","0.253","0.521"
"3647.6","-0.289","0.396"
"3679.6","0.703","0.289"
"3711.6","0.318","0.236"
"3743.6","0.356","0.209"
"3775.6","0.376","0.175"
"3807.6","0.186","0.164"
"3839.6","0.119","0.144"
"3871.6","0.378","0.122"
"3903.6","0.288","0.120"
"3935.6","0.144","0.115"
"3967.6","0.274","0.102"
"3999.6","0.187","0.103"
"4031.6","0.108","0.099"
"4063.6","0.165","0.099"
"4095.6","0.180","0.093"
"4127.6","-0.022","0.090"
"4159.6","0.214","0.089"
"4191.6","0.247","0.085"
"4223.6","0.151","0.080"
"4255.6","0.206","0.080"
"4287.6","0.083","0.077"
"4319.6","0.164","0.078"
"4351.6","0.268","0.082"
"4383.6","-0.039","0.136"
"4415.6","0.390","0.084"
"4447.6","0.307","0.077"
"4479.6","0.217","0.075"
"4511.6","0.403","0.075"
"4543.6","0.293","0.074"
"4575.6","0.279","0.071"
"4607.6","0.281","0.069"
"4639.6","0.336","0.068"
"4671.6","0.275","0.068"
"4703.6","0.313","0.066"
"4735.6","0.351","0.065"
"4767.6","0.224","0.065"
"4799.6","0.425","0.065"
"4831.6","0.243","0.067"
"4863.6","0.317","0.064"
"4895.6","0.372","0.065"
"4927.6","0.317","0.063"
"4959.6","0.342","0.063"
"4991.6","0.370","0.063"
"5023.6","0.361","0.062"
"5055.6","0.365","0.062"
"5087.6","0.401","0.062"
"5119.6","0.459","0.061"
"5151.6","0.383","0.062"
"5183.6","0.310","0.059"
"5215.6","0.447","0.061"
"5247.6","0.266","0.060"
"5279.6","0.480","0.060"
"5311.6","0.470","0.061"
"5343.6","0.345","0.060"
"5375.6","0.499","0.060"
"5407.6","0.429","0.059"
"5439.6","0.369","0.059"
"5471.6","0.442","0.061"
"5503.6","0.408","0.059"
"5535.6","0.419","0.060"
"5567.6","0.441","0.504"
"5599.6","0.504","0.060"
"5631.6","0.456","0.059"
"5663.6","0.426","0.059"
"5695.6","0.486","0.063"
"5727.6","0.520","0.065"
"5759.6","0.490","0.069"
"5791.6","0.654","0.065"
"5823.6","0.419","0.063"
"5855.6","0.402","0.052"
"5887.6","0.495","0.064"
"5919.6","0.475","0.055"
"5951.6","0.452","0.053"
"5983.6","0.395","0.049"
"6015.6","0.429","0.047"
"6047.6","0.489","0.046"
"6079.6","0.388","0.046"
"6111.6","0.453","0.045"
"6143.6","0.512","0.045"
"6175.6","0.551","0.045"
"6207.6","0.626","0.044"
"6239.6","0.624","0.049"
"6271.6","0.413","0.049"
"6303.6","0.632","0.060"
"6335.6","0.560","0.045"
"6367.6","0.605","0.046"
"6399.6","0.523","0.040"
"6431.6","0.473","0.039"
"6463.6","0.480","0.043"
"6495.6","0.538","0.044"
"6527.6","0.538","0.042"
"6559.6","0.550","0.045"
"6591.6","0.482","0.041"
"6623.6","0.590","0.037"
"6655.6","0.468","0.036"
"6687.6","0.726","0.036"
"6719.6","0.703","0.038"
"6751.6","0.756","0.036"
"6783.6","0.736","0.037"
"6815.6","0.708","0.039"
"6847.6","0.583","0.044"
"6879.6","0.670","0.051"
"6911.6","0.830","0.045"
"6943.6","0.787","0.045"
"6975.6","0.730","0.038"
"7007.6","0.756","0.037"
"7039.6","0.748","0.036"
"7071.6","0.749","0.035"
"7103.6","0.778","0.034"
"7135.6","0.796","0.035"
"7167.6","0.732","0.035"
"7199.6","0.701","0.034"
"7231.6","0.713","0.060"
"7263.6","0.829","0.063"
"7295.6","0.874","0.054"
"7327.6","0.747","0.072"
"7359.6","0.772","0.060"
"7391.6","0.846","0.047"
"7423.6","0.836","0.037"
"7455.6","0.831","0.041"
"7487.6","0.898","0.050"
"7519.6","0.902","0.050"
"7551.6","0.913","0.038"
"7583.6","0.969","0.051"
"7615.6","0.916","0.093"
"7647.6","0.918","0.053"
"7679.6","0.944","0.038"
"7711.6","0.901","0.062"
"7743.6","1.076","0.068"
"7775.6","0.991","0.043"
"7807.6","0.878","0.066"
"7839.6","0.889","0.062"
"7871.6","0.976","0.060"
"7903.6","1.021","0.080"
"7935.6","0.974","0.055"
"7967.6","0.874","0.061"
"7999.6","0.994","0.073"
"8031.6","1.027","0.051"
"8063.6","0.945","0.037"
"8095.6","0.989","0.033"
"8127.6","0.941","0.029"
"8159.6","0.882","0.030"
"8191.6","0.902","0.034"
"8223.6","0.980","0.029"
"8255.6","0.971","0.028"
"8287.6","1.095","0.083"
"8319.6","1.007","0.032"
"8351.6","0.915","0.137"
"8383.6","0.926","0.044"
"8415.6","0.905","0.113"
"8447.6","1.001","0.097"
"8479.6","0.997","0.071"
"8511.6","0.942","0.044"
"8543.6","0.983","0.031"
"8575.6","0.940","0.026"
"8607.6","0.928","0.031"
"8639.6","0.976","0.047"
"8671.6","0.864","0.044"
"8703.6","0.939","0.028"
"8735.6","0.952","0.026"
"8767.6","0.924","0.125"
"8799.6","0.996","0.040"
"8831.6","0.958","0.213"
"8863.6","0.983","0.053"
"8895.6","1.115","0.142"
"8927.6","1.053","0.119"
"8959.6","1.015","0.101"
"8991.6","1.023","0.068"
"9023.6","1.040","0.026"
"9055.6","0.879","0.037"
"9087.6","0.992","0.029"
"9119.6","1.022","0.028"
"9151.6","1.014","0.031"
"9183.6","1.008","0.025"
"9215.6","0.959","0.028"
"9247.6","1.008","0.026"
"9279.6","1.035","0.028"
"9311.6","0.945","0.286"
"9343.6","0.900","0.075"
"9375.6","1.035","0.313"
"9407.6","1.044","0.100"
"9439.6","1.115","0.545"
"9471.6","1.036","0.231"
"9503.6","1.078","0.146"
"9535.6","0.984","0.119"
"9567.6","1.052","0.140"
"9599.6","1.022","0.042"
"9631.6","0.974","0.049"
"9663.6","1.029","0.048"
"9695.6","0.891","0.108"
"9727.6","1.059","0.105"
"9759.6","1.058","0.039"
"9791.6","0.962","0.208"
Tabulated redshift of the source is 0.675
